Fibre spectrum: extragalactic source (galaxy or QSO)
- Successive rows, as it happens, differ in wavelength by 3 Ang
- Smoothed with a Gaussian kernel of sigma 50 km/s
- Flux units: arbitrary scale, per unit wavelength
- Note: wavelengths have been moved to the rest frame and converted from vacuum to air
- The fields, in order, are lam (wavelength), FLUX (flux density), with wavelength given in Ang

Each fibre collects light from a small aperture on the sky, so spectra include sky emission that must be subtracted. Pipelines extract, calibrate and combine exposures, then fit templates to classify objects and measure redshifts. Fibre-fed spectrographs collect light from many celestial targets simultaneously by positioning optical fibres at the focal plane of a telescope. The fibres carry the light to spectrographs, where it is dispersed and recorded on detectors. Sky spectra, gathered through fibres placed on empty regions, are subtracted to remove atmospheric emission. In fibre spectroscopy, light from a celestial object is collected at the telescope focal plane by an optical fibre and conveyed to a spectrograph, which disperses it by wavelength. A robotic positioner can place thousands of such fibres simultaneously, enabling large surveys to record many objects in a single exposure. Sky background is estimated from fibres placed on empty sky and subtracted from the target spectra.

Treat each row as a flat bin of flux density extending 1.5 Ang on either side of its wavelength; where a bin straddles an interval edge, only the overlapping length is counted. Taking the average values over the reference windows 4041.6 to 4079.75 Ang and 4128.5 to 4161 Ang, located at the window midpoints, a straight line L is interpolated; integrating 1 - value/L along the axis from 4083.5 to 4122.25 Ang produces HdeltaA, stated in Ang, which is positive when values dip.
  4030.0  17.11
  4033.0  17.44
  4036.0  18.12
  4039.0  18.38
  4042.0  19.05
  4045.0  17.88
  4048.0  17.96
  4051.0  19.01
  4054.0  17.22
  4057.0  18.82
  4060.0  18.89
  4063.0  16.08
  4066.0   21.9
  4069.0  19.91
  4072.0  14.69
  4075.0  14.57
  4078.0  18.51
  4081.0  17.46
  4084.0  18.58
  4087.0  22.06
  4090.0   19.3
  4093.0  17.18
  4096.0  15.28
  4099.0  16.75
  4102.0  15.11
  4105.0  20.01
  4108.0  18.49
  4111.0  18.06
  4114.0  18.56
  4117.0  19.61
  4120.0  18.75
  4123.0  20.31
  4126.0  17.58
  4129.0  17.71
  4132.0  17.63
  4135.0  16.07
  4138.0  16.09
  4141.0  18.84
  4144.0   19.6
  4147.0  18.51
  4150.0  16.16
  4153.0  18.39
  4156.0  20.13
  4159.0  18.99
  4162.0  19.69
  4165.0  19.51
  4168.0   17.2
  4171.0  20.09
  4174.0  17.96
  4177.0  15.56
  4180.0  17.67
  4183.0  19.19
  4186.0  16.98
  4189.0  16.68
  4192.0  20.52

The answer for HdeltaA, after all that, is -0.6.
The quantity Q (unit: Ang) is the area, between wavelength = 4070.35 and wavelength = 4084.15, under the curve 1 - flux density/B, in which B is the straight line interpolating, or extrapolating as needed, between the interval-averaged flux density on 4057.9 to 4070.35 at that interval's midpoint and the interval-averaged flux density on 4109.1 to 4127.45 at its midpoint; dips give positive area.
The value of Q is 1.8 Ang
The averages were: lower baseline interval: 19.2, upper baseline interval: 18.8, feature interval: 16.6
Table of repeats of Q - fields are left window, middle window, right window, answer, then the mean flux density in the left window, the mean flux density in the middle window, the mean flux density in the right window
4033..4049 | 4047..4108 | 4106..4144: 0.8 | 18.2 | 18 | 18.2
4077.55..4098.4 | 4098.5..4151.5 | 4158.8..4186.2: 0.8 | 18.3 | 18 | 18.3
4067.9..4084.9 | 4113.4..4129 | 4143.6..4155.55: -0.9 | 17.2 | 18.9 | 18.2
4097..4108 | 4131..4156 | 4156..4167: 1.3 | 17.4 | 17.8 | 19.4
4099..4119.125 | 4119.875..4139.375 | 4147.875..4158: 0.6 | 18.2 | 17.7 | 18.3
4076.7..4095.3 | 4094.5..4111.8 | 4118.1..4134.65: 1.2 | 18.7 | 17.3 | 18.3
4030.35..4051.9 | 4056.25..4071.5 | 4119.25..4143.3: -0.6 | 18.2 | 18.8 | 17.9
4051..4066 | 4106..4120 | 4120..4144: -0.6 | 18.3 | 18.7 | 17.9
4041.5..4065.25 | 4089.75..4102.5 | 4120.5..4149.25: 1.1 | 18.2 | 16.6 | 18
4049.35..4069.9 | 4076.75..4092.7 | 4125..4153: -0.5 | 18.8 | 19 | 17.6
